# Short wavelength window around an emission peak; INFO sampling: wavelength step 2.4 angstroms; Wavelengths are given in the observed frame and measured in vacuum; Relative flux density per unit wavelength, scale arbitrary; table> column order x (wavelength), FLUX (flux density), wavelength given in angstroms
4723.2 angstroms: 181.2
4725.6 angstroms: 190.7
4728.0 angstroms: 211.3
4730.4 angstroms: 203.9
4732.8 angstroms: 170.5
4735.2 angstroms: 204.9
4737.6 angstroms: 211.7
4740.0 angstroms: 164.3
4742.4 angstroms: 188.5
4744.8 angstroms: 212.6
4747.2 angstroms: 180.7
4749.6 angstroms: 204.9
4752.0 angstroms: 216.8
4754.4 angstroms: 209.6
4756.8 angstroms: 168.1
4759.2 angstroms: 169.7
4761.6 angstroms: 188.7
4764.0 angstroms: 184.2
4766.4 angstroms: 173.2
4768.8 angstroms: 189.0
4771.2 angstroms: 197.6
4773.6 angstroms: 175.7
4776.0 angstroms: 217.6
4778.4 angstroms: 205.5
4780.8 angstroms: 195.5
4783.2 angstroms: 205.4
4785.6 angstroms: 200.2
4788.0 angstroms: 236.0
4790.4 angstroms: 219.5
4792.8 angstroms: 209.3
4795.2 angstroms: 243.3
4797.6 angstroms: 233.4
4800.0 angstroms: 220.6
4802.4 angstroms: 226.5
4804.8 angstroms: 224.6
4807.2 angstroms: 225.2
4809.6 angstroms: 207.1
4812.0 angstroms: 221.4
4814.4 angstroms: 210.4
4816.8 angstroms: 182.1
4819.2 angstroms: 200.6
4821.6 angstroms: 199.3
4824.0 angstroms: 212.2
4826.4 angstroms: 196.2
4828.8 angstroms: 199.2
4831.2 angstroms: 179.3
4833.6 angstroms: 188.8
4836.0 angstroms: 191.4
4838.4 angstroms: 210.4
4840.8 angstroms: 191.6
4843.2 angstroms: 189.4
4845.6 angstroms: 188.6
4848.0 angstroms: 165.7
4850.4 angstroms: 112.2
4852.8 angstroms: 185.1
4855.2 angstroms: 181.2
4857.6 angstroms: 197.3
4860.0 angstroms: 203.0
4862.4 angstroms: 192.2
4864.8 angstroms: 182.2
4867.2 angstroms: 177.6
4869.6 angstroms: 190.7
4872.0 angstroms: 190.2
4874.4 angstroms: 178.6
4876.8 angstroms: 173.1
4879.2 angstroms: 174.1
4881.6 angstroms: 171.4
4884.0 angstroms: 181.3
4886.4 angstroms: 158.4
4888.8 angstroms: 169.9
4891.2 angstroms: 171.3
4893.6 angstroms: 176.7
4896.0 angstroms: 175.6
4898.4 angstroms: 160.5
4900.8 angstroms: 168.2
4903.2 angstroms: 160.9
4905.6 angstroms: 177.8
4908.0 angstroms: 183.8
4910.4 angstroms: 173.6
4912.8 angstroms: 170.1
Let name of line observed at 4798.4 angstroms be C IV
